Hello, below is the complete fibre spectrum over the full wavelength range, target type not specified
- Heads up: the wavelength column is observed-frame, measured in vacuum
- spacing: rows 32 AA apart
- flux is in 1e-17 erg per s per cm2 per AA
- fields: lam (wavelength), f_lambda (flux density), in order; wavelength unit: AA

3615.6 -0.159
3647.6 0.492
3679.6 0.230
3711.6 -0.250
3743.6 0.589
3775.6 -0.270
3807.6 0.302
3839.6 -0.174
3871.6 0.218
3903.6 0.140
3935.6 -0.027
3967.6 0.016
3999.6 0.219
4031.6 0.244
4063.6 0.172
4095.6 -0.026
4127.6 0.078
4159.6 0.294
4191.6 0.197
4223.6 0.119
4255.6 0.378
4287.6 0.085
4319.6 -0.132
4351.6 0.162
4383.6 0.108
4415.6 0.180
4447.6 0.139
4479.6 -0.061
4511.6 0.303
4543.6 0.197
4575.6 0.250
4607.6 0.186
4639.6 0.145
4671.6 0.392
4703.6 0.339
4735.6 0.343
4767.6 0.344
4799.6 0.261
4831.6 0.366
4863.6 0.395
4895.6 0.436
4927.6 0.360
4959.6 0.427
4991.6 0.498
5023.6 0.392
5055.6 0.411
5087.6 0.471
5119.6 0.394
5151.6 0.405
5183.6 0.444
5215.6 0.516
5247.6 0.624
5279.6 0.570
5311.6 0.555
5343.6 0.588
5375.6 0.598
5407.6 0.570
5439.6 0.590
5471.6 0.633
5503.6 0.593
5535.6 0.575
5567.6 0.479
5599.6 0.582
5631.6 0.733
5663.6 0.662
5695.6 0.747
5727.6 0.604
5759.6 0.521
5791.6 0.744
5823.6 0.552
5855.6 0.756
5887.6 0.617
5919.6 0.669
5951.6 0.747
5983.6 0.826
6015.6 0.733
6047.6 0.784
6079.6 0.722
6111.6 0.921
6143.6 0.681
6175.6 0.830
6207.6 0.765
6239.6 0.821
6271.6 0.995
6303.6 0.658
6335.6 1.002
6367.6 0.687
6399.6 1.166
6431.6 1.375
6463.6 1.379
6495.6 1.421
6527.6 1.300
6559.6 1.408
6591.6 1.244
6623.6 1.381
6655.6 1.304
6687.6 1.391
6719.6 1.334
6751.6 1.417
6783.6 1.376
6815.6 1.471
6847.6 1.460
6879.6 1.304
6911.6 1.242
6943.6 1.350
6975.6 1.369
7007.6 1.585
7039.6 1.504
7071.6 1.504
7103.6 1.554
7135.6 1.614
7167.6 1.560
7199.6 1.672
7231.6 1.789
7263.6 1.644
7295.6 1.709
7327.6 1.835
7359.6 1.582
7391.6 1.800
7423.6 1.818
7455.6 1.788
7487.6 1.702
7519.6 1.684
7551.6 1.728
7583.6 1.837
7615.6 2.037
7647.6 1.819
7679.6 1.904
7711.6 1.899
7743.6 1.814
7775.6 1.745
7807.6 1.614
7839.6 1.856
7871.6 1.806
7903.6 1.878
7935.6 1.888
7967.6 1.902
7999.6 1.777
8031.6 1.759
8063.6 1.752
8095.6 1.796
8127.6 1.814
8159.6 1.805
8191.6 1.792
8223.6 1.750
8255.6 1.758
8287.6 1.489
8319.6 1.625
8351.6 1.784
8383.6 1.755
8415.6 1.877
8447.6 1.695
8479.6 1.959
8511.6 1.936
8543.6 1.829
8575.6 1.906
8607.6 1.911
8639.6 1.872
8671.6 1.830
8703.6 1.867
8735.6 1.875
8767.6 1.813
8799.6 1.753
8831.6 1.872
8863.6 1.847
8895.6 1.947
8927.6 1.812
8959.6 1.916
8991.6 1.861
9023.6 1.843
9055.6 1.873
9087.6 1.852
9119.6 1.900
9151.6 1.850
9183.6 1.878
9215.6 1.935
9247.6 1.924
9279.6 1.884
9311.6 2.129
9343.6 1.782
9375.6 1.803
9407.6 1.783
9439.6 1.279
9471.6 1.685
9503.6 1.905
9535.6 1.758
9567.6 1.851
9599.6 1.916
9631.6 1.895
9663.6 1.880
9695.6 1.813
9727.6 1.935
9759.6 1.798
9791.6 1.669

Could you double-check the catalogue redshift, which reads 0.604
